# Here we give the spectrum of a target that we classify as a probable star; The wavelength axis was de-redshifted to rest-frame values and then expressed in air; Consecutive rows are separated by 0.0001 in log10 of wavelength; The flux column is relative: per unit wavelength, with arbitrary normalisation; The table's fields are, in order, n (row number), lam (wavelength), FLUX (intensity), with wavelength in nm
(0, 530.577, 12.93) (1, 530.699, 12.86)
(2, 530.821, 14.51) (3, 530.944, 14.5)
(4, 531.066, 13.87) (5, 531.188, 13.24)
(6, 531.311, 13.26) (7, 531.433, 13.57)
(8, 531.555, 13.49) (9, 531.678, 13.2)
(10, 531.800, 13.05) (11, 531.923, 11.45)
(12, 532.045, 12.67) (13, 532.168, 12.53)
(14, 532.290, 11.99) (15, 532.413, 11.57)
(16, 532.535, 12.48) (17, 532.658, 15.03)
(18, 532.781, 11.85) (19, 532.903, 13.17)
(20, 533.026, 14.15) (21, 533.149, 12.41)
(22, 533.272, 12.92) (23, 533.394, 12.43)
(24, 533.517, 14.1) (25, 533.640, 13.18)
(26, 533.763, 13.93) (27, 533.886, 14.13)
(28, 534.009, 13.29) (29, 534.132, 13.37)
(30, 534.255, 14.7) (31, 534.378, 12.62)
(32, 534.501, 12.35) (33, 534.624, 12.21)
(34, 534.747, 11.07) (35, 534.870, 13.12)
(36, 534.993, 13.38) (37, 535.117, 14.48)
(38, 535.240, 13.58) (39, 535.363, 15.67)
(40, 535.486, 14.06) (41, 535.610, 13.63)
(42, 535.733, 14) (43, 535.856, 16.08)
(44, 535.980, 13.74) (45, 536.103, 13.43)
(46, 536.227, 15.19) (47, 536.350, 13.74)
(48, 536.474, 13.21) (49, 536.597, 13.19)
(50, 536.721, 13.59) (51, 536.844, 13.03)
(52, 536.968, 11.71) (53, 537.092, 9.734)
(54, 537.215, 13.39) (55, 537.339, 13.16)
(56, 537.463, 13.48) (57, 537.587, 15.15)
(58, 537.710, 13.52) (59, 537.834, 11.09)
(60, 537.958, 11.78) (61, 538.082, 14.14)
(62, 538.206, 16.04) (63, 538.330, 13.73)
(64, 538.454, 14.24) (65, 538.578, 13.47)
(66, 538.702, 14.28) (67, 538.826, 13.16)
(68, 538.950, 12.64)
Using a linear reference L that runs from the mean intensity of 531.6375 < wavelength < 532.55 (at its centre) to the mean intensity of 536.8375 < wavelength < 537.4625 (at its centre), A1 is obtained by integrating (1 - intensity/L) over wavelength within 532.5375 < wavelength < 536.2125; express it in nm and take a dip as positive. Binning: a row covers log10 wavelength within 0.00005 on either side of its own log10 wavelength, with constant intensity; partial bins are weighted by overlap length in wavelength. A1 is -0.365 nm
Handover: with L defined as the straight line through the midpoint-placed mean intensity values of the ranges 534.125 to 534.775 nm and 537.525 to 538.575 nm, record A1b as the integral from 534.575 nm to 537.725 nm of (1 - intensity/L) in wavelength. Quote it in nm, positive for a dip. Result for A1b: -0.07 nm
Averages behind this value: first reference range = 12.8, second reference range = 13.7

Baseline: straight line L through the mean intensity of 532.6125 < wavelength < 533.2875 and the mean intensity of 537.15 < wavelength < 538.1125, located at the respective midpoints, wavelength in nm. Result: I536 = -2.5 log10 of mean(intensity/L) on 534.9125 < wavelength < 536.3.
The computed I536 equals -0.09 mag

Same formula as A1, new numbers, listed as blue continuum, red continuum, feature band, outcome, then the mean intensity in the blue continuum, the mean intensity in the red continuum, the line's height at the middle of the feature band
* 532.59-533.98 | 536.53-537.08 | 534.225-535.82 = -0.06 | 13.4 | 12.6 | 13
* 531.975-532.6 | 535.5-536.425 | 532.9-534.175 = -0.04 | 12.3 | 14.2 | 12.9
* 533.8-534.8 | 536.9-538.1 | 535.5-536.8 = -0.12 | 13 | 12.7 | 12.8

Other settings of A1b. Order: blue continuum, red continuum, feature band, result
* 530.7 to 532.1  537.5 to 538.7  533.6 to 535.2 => 0.033 nm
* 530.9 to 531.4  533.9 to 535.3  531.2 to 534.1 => 0.087 nm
